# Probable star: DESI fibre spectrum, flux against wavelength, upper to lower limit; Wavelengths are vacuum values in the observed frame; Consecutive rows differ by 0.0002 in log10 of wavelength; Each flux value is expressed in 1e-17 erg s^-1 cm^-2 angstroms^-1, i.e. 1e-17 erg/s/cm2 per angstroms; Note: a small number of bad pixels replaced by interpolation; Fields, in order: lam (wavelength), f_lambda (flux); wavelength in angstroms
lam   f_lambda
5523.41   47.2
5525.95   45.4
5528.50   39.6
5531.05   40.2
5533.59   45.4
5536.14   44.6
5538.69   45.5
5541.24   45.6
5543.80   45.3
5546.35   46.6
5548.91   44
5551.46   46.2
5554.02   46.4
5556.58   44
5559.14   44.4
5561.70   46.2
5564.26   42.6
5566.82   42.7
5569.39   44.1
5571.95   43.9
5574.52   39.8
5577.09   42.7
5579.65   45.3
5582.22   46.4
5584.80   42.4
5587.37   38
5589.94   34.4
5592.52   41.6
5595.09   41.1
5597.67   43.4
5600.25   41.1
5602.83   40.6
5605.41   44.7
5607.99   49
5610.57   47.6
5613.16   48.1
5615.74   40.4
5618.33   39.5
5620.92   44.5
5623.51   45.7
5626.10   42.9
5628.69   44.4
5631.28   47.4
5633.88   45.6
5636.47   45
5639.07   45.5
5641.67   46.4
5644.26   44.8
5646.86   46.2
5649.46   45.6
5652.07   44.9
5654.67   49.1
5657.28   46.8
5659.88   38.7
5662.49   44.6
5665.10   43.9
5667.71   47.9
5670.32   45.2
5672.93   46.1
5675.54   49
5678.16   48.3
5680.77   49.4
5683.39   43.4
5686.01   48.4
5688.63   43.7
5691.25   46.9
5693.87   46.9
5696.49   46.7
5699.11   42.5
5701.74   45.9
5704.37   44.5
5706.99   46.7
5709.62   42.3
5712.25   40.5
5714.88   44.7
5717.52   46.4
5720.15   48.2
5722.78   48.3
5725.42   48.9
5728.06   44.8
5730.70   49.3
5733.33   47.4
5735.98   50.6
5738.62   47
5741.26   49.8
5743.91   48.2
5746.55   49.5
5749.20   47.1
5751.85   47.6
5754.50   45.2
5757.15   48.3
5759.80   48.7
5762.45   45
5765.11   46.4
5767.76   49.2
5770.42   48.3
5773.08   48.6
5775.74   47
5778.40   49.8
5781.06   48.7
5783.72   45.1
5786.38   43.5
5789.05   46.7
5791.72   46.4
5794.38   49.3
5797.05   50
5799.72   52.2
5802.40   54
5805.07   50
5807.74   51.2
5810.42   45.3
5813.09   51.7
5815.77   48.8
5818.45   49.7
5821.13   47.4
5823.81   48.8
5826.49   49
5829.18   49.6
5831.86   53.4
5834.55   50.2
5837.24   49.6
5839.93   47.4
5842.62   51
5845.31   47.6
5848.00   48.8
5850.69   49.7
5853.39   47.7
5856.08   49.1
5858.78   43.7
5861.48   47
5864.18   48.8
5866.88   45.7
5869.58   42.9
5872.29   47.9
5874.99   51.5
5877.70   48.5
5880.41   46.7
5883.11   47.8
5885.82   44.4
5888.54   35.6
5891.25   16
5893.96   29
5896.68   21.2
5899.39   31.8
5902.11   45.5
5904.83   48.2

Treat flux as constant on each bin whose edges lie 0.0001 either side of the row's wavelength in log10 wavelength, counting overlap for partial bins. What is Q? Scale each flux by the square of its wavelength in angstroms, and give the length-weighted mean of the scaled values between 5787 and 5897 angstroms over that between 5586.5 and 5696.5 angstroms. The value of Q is 1.1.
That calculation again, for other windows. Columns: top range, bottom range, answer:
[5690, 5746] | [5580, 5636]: 1.12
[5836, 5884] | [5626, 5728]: 1.11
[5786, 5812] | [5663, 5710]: 1.11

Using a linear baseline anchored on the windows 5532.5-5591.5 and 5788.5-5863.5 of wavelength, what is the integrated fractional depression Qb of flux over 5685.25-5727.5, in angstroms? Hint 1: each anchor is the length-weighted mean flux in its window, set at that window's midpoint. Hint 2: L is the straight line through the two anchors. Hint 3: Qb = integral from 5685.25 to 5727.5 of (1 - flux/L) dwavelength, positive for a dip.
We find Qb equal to 0.9 angstroms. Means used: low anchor 43.7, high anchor 49.1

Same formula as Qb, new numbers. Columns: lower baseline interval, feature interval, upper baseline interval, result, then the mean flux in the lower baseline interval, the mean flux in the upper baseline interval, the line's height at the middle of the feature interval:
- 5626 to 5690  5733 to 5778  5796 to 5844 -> 0.3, 45.8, 50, 48.3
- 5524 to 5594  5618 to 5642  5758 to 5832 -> 0.1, 43.5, 48.6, 45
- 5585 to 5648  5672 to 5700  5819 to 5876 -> -0.9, 43.6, 48.4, 45.1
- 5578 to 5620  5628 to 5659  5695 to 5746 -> -1.3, 42.7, 46.5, 44.1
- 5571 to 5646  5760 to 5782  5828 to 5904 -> -2.0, 43.5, 44.2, 44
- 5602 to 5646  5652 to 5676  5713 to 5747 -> 0.2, 44.9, 47.8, 46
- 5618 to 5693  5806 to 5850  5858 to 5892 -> -4.9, 45.6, 44.1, 44.4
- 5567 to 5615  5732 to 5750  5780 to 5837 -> -0.5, 43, 49.1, 47.2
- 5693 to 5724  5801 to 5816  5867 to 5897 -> -2.8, 45.3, 40.1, 42.3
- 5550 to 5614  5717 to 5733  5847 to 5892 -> -1.2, 43.4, 45.2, 44.3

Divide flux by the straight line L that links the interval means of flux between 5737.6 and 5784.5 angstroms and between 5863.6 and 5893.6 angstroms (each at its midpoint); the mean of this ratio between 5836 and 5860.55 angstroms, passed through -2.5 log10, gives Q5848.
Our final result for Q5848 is -0.10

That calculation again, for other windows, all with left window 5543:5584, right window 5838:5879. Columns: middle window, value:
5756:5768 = -0.02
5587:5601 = 0.12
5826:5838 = -0.06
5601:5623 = 0.02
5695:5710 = 0.03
